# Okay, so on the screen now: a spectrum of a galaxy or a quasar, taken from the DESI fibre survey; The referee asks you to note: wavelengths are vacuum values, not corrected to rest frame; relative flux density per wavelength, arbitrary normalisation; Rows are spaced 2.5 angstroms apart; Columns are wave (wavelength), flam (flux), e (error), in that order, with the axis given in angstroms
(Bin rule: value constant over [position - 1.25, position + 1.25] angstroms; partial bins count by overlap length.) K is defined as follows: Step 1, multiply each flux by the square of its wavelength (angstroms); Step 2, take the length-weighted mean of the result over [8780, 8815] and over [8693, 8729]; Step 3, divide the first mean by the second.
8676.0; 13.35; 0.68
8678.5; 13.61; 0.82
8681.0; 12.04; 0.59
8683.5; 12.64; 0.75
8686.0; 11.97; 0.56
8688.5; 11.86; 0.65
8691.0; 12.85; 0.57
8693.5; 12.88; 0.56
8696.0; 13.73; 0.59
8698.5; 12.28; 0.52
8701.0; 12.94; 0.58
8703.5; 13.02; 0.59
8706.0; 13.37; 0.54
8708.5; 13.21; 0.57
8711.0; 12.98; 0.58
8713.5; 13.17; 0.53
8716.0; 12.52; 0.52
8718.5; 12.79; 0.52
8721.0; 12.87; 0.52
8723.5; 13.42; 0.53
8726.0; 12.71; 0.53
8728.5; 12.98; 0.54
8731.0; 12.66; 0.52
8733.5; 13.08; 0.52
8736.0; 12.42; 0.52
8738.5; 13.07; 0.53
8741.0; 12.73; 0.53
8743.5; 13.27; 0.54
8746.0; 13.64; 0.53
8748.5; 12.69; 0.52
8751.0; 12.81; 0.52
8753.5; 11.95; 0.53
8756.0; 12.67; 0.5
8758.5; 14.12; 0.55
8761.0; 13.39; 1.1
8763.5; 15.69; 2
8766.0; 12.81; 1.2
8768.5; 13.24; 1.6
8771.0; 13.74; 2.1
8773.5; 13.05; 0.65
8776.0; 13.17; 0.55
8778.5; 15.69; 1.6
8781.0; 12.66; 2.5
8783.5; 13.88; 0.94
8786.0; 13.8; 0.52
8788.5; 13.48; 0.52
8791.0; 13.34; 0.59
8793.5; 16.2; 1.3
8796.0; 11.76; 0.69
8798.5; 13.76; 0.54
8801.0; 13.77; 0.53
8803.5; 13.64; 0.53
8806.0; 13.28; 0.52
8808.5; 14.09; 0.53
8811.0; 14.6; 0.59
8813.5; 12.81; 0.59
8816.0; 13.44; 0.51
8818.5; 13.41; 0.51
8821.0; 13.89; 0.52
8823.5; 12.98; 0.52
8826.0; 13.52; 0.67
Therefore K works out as 1.07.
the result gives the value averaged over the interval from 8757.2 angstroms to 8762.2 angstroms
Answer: 13.7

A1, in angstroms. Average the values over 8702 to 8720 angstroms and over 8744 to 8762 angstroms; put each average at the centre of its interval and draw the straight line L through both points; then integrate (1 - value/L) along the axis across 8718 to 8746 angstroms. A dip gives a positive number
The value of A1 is 0.2 angstroms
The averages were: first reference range 13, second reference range 13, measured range 12.9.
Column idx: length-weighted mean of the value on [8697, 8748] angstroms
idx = 13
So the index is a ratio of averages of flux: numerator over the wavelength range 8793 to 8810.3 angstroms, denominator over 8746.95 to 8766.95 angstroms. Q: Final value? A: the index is 1.03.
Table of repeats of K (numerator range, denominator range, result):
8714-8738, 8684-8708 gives 1.01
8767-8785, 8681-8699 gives 1.10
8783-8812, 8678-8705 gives 1.11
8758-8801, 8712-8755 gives 1.08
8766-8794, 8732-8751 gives 1.07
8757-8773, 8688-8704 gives 1.09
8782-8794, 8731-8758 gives 1.10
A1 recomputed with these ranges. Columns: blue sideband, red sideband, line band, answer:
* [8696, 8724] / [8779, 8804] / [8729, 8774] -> 0.6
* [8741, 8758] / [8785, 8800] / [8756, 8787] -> -1.0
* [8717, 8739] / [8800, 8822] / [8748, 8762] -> 0.2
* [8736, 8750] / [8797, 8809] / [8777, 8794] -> -0.7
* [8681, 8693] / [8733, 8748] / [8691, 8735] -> -1.1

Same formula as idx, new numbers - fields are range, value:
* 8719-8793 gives 13.3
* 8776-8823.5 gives 13.7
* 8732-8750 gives 13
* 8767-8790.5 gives 13.6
